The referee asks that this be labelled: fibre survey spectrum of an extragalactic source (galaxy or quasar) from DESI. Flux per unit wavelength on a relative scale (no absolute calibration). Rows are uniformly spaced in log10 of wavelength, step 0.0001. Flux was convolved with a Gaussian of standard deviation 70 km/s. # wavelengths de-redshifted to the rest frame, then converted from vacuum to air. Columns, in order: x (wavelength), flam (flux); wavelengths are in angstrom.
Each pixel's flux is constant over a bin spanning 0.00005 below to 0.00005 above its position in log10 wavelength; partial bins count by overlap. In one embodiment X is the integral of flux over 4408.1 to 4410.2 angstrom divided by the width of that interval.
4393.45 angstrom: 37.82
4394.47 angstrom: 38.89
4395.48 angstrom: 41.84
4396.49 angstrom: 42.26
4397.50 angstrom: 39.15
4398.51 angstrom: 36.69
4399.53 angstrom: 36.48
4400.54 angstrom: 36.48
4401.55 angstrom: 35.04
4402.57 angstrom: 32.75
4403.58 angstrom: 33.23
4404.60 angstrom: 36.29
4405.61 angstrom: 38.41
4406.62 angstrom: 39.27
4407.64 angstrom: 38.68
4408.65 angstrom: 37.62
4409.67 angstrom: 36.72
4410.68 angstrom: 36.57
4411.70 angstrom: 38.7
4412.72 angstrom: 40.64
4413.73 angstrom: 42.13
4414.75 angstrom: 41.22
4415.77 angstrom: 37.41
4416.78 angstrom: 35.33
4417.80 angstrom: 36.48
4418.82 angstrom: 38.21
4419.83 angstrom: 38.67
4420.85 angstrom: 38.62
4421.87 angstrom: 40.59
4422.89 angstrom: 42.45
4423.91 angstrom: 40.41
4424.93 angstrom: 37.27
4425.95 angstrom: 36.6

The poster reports 37.3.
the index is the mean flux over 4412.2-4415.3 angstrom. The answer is 41.2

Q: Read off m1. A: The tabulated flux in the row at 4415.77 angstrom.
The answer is 37.41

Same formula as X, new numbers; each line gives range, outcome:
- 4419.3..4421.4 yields 38.7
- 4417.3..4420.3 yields 37.8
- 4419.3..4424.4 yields 40.1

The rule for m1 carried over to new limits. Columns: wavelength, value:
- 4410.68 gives 36.57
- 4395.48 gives 41.84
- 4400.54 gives 36.48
